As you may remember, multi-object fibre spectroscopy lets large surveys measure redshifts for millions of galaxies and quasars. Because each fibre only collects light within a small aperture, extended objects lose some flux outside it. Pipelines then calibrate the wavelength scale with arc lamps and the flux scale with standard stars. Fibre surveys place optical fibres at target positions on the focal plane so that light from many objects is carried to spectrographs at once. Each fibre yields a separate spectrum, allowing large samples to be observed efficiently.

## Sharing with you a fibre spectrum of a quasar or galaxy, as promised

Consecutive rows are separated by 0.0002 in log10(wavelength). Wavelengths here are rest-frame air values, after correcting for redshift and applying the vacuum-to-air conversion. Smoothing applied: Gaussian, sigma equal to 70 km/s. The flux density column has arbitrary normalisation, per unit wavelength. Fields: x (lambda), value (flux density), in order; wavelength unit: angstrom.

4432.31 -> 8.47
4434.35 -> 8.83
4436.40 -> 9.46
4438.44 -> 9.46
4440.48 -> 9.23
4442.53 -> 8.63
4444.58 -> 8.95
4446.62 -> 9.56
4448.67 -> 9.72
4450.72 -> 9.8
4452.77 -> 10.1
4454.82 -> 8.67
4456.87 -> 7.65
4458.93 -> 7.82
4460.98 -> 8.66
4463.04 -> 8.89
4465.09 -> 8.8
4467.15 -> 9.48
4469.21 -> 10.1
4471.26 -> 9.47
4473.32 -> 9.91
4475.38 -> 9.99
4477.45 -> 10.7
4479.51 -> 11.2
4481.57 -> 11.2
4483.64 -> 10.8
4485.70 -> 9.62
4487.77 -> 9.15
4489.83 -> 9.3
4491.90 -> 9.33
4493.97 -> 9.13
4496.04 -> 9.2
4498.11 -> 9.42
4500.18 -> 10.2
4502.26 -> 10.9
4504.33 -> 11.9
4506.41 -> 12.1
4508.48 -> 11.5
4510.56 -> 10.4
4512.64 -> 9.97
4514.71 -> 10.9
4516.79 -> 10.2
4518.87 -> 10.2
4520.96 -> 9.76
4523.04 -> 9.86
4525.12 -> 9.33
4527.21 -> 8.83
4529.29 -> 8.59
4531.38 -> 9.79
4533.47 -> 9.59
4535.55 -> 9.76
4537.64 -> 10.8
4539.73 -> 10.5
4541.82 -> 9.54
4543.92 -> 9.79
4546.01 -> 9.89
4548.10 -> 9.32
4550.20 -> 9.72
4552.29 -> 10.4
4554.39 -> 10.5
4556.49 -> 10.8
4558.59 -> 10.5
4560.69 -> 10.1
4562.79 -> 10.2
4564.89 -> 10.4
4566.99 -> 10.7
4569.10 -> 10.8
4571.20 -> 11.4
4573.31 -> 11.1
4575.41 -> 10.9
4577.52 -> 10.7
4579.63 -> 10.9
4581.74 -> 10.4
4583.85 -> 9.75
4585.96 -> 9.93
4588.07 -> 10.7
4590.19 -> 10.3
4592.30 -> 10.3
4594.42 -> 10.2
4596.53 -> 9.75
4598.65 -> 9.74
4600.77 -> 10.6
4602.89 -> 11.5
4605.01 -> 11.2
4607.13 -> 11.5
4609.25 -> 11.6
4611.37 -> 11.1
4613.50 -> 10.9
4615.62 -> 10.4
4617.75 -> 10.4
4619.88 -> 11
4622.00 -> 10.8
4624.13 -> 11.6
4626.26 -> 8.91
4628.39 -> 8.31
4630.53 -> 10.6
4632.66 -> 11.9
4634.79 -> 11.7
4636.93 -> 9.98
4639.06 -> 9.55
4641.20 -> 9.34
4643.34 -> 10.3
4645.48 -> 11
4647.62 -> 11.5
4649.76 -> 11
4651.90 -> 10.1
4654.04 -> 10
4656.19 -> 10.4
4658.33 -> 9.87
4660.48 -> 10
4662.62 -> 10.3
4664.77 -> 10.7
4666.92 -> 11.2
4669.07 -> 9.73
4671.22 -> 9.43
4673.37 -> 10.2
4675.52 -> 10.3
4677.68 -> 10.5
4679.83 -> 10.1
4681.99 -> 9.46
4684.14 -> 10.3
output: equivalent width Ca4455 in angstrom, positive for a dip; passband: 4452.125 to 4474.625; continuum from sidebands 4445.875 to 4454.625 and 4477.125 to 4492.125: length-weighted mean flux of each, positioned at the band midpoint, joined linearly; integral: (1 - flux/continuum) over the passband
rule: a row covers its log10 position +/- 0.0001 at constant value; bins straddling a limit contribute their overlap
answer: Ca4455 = 1.9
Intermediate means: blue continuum 9.69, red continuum 10.2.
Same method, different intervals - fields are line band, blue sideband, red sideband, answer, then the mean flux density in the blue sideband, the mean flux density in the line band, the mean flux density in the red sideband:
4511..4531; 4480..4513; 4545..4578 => 1.1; 10.3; 9.76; 10.5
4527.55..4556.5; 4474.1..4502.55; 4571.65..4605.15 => 1.1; 9.98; 9.87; 10.5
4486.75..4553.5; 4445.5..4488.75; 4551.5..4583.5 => 1.0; 9.59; 9.98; 10.6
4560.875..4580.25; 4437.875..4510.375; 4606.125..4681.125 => -1.2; 9.74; 10.8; 10.5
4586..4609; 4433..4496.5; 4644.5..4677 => -1.2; 9.44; 10.6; 10.4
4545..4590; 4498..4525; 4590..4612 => 1.0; 10.6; 10.4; 10.7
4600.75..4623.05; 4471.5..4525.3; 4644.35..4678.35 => -1.5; 10.2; 11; 10.4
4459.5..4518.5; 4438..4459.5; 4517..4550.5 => -4.4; 9.07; 10.1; 9.71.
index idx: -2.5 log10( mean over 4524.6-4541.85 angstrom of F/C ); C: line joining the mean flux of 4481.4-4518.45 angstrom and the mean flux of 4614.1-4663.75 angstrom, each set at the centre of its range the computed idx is 0.07 mag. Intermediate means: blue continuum 10.3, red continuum 10.4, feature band 9.65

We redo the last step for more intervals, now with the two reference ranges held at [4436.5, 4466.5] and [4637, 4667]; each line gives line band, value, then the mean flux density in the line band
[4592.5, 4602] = -0.02 mag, 10.1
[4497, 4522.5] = -0.13 mag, 10.6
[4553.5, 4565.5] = -0.07 mag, 10.4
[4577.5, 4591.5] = -0.05 mag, 10.4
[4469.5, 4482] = -0.13 mag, 10.4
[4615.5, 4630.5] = -0.01 mag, 10.2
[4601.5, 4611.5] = -0.14 mag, 11.4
